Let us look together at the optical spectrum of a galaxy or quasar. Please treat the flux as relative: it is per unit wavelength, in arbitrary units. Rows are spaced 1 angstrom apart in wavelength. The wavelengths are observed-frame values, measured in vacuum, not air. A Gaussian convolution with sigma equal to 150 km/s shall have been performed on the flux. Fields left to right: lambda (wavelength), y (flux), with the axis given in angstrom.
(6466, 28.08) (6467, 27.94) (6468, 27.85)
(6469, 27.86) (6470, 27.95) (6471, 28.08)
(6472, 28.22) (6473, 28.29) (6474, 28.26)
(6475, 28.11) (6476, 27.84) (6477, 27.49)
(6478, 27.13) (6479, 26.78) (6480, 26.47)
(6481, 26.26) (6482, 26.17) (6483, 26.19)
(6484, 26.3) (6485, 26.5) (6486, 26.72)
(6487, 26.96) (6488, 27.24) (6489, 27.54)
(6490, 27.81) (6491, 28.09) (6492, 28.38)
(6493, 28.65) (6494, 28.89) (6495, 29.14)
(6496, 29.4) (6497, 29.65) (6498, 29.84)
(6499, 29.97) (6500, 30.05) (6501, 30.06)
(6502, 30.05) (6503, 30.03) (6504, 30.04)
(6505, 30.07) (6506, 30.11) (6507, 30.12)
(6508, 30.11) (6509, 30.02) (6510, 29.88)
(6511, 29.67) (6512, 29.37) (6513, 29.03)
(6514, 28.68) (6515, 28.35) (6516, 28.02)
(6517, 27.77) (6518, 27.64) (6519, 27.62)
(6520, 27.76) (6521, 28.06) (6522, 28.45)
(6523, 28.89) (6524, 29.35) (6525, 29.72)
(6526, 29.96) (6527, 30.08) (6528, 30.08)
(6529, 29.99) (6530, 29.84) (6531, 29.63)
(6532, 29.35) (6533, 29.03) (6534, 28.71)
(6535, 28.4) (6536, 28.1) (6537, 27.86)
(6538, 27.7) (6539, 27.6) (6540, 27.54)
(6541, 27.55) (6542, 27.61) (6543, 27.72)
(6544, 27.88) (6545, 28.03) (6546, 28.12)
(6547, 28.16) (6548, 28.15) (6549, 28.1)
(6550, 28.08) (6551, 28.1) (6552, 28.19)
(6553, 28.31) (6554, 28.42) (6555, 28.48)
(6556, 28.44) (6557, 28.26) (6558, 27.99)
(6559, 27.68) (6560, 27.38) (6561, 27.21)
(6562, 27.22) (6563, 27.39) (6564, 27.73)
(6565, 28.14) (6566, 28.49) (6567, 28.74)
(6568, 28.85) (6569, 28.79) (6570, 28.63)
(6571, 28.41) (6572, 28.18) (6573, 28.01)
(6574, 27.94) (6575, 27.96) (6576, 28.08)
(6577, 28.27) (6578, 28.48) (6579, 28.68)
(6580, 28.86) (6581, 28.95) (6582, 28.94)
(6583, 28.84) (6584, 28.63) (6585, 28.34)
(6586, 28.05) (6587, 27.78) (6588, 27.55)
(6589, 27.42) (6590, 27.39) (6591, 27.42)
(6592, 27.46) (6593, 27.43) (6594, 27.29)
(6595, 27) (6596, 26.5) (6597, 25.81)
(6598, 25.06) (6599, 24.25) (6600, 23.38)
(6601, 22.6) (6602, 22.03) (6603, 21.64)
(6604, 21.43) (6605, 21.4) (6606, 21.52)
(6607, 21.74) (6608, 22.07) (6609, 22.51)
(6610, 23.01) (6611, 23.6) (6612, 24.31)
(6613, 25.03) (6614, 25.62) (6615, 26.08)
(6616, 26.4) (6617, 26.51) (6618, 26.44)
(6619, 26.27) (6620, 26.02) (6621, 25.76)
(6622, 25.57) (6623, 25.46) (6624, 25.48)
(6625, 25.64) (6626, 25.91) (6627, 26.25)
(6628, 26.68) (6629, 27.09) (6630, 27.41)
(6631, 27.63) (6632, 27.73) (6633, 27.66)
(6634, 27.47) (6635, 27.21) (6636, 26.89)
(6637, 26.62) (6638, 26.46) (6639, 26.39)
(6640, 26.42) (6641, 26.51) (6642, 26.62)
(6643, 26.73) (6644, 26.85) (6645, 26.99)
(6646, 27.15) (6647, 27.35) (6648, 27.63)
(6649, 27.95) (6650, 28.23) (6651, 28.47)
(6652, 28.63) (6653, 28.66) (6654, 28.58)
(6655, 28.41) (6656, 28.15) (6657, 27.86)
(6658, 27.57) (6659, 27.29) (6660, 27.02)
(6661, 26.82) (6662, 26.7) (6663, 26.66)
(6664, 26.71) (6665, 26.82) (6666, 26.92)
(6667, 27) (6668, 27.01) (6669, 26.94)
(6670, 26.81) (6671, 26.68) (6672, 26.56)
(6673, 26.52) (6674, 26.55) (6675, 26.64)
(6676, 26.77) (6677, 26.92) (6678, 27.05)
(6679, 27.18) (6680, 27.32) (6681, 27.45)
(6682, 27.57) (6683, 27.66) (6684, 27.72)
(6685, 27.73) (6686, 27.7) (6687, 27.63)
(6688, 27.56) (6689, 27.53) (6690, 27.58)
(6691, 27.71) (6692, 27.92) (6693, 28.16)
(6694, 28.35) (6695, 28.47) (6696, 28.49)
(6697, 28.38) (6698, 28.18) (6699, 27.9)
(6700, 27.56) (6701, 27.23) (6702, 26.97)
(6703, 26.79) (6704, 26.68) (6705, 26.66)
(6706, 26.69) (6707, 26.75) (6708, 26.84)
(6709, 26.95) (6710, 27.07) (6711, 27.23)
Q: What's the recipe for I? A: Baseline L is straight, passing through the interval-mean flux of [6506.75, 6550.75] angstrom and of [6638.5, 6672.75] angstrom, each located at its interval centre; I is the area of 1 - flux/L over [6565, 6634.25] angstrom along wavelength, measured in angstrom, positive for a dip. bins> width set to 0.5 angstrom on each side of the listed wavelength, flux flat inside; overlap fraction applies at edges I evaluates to 3.8 angstrom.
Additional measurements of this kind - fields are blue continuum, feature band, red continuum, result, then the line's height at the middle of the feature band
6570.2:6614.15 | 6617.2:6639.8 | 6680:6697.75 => 0.1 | 26.7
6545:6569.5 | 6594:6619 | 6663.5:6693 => 3.3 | 27.7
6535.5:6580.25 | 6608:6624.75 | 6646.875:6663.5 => 1.6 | 27.9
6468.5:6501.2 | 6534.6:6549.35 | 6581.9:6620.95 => -0.7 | 26.7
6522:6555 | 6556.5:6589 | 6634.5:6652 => -0.1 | 28.1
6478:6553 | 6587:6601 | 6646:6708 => 0.8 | 28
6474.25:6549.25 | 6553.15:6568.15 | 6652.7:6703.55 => 0.1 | 28.2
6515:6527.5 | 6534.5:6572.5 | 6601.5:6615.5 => -2.2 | 26.5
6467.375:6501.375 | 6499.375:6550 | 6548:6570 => -1.5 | 28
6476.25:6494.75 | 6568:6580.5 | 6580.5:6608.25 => -1.2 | 26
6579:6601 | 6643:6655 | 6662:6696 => -0.3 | 27.2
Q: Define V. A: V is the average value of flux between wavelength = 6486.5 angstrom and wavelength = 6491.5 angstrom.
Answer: 27.5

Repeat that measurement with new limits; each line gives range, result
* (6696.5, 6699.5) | 28.2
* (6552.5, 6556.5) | 28.4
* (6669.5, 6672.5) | 26.7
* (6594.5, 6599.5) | 25.7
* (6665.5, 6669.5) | 27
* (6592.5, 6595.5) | 27.2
